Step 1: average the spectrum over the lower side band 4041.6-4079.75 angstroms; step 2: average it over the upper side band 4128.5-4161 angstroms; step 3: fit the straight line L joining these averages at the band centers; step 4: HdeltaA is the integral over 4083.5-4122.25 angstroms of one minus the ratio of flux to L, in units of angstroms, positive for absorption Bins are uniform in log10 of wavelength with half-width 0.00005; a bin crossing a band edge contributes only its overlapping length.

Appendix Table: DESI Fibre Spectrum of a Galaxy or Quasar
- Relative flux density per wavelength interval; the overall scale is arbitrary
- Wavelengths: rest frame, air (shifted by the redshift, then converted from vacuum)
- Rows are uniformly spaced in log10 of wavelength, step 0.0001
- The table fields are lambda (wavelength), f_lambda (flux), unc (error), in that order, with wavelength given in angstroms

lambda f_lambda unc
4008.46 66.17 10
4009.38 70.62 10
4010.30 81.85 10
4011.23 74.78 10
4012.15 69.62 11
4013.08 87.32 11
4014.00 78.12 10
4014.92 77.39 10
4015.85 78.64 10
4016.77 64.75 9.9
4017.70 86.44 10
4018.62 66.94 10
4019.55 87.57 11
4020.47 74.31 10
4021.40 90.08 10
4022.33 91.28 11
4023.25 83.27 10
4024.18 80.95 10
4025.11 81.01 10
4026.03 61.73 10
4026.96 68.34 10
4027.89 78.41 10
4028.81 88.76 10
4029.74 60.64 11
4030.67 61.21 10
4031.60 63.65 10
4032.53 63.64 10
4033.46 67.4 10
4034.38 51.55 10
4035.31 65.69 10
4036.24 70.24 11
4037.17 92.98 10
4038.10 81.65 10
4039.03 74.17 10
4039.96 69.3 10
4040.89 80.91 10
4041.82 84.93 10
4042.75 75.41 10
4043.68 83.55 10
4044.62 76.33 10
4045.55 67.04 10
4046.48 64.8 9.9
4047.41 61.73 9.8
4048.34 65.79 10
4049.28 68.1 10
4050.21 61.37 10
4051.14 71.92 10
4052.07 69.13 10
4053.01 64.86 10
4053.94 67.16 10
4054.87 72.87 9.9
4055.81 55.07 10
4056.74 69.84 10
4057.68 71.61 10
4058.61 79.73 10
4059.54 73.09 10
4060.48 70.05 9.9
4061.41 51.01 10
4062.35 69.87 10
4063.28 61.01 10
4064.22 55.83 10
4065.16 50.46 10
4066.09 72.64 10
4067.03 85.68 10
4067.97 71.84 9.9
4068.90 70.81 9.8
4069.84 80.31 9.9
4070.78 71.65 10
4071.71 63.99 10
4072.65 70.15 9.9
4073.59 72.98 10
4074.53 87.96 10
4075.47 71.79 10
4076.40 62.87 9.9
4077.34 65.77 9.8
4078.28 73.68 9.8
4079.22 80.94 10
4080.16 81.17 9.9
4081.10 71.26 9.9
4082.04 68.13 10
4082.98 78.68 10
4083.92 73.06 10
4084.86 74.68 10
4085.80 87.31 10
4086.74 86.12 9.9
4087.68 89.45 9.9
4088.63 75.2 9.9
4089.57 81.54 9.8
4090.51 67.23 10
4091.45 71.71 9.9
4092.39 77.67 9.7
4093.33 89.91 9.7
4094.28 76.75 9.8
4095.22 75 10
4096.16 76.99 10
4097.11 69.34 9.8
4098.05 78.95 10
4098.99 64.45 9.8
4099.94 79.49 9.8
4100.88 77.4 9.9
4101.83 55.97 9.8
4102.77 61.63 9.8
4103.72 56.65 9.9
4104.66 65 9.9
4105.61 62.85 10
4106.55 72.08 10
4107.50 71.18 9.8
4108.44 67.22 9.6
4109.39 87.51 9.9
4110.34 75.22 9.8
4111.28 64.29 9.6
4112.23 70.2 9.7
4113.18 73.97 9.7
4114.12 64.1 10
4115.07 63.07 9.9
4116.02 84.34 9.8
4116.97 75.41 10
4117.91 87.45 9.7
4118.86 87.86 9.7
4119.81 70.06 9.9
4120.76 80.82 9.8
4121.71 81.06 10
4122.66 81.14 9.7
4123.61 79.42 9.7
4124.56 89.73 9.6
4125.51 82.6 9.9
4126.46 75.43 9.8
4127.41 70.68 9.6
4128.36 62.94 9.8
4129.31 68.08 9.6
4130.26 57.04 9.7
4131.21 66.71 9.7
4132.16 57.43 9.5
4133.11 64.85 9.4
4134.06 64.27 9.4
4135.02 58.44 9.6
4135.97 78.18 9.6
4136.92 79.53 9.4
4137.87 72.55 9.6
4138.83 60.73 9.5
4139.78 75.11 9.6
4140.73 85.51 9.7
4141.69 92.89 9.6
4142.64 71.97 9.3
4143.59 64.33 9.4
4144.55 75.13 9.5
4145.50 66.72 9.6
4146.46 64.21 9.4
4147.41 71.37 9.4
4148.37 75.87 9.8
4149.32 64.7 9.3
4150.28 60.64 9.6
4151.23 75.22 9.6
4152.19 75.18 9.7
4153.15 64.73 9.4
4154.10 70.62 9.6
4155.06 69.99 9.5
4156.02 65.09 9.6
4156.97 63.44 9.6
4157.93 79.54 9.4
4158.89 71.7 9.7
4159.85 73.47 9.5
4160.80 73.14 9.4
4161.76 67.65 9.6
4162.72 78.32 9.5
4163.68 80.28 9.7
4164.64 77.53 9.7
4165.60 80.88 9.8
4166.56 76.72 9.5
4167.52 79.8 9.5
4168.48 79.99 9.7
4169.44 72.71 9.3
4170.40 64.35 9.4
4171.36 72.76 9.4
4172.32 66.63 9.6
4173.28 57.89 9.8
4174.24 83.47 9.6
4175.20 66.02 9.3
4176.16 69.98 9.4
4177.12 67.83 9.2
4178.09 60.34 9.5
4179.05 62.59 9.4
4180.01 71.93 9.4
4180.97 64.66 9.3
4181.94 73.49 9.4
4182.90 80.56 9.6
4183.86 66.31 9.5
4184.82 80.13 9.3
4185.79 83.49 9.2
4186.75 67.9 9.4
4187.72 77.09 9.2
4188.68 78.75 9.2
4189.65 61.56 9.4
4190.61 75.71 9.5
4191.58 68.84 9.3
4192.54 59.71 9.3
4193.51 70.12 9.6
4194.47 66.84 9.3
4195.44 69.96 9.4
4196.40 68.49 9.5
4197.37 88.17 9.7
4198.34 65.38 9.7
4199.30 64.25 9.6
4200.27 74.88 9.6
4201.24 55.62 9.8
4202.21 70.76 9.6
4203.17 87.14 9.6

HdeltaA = -2.5 angstroms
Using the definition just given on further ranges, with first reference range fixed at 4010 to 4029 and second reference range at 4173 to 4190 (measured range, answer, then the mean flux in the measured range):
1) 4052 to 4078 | 2.5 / 69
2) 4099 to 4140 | 1.3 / 71.5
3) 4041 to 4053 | 1.0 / 70.9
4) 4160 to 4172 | -0.6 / 75.2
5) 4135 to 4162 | 0.4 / 71.6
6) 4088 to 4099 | -0.1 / 76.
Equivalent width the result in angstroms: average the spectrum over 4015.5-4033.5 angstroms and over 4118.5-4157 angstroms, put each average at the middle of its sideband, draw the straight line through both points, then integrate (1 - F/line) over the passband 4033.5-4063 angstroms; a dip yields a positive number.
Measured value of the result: 1.64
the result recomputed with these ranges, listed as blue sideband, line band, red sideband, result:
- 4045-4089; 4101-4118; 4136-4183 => 0.4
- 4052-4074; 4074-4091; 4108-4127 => -1.2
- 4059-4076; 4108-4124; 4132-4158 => -1.4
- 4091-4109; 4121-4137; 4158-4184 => 0.0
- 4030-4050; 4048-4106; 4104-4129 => 1.0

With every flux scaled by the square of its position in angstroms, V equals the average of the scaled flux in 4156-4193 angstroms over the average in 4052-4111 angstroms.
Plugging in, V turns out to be 1.0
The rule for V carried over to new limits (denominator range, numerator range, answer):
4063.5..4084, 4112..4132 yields 1.07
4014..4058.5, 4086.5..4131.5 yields 1.05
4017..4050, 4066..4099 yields 1.05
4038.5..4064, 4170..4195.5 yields 1.07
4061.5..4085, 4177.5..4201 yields 1.05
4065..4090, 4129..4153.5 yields 0.96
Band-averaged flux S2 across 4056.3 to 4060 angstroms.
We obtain 73.7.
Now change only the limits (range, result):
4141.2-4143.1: 82.4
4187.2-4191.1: 73.1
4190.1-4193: 68.2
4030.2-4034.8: 61.6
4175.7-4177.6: 69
